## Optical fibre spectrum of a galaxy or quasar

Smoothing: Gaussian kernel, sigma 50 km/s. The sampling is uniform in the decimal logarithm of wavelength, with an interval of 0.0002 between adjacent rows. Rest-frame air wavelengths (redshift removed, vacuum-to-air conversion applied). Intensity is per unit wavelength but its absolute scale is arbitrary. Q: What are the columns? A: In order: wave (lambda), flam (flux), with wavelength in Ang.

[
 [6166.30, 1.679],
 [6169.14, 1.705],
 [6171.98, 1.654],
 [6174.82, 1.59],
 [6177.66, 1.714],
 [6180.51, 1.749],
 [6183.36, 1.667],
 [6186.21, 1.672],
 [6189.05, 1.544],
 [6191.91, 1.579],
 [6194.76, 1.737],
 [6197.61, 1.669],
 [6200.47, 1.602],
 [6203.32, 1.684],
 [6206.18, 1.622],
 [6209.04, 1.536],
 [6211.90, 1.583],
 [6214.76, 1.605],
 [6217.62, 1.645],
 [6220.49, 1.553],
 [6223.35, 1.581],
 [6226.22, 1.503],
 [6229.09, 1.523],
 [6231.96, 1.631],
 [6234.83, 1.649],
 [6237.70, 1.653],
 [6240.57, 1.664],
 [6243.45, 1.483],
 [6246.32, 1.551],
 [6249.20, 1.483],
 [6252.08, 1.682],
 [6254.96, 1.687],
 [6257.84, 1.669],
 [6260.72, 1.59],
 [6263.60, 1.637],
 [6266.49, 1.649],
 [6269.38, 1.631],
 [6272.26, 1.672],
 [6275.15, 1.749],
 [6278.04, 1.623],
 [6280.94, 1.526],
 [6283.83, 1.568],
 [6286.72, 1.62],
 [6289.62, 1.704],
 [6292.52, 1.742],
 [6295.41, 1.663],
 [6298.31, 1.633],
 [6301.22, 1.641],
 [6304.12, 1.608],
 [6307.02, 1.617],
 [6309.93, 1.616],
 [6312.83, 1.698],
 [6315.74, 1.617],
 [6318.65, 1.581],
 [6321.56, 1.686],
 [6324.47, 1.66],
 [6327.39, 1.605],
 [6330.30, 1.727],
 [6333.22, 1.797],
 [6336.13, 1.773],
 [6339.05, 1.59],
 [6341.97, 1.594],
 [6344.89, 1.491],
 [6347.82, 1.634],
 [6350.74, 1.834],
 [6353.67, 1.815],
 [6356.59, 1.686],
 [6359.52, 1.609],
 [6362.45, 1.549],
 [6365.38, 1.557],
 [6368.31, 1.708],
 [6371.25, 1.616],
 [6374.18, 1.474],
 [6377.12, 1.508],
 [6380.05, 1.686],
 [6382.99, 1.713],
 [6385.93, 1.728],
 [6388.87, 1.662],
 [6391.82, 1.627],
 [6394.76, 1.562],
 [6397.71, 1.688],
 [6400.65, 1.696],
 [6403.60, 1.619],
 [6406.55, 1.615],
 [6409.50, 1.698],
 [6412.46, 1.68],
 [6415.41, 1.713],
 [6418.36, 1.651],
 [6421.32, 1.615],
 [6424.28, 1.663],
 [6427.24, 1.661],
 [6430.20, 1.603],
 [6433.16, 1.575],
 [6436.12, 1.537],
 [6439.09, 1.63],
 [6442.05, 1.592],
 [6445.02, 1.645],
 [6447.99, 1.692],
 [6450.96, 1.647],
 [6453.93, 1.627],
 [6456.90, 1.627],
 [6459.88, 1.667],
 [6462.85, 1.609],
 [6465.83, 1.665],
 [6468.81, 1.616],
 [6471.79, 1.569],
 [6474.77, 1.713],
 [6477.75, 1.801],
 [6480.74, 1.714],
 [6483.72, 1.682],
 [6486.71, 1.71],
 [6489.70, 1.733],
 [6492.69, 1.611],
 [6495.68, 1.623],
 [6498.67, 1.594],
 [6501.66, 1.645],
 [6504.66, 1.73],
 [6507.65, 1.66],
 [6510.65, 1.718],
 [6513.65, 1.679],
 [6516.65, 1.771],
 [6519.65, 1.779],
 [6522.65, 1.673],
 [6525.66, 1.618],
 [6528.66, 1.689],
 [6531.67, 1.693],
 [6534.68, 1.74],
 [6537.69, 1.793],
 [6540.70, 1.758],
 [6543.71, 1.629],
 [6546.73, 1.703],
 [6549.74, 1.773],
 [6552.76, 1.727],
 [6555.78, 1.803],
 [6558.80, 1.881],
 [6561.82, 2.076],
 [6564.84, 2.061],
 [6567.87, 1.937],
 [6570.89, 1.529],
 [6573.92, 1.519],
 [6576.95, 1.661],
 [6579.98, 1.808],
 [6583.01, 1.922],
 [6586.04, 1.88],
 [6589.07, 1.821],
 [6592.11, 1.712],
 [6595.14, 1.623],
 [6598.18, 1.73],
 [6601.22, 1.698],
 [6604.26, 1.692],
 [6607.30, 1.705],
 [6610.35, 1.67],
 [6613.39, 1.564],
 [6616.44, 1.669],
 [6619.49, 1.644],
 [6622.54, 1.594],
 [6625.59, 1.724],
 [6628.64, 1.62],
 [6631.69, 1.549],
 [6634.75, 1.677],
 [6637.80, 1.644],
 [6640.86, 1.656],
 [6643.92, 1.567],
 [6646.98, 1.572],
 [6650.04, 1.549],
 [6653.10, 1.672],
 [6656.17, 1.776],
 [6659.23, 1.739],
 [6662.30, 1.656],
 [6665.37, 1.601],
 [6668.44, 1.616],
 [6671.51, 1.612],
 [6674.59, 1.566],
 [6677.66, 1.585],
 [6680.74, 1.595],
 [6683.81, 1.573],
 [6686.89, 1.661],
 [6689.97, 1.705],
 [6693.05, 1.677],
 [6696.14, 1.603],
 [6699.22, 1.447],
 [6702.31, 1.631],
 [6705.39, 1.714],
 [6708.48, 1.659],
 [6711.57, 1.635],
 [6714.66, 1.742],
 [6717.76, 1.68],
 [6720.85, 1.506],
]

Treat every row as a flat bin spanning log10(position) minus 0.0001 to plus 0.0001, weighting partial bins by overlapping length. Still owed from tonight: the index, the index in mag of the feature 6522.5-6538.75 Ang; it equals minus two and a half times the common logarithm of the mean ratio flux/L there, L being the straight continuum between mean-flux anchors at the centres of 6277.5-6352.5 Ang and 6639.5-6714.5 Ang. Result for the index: -0.04 mag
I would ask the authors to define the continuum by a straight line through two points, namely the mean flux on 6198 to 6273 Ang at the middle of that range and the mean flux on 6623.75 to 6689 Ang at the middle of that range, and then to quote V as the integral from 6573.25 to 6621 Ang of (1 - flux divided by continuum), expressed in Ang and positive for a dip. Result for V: -2.5 Ang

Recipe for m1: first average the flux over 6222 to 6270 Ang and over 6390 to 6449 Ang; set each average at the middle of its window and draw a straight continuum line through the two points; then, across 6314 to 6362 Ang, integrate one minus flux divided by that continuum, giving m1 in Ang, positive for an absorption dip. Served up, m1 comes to -1.3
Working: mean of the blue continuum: 1.6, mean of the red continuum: 1.64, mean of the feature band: 1.67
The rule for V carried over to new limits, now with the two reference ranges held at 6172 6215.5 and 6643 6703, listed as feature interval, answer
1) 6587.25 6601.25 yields -0.9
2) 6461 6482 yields -0.5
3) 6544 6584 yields -4.2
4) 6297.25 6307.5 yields 0.1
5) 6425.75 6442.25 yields 0.3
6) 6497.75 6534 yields -1.4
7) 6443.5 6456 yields -0.2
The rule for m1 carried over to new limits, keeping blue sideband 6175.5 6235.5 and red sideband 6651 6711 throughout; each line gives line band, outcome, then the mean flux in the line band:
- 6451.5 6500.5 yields -0.9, 1.66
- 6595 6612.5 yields -0.6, 1.69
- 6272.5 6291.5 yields -0.2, 1.64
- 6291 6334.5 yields -0.9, 1.66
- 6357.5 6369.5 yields 0.1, 1.61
